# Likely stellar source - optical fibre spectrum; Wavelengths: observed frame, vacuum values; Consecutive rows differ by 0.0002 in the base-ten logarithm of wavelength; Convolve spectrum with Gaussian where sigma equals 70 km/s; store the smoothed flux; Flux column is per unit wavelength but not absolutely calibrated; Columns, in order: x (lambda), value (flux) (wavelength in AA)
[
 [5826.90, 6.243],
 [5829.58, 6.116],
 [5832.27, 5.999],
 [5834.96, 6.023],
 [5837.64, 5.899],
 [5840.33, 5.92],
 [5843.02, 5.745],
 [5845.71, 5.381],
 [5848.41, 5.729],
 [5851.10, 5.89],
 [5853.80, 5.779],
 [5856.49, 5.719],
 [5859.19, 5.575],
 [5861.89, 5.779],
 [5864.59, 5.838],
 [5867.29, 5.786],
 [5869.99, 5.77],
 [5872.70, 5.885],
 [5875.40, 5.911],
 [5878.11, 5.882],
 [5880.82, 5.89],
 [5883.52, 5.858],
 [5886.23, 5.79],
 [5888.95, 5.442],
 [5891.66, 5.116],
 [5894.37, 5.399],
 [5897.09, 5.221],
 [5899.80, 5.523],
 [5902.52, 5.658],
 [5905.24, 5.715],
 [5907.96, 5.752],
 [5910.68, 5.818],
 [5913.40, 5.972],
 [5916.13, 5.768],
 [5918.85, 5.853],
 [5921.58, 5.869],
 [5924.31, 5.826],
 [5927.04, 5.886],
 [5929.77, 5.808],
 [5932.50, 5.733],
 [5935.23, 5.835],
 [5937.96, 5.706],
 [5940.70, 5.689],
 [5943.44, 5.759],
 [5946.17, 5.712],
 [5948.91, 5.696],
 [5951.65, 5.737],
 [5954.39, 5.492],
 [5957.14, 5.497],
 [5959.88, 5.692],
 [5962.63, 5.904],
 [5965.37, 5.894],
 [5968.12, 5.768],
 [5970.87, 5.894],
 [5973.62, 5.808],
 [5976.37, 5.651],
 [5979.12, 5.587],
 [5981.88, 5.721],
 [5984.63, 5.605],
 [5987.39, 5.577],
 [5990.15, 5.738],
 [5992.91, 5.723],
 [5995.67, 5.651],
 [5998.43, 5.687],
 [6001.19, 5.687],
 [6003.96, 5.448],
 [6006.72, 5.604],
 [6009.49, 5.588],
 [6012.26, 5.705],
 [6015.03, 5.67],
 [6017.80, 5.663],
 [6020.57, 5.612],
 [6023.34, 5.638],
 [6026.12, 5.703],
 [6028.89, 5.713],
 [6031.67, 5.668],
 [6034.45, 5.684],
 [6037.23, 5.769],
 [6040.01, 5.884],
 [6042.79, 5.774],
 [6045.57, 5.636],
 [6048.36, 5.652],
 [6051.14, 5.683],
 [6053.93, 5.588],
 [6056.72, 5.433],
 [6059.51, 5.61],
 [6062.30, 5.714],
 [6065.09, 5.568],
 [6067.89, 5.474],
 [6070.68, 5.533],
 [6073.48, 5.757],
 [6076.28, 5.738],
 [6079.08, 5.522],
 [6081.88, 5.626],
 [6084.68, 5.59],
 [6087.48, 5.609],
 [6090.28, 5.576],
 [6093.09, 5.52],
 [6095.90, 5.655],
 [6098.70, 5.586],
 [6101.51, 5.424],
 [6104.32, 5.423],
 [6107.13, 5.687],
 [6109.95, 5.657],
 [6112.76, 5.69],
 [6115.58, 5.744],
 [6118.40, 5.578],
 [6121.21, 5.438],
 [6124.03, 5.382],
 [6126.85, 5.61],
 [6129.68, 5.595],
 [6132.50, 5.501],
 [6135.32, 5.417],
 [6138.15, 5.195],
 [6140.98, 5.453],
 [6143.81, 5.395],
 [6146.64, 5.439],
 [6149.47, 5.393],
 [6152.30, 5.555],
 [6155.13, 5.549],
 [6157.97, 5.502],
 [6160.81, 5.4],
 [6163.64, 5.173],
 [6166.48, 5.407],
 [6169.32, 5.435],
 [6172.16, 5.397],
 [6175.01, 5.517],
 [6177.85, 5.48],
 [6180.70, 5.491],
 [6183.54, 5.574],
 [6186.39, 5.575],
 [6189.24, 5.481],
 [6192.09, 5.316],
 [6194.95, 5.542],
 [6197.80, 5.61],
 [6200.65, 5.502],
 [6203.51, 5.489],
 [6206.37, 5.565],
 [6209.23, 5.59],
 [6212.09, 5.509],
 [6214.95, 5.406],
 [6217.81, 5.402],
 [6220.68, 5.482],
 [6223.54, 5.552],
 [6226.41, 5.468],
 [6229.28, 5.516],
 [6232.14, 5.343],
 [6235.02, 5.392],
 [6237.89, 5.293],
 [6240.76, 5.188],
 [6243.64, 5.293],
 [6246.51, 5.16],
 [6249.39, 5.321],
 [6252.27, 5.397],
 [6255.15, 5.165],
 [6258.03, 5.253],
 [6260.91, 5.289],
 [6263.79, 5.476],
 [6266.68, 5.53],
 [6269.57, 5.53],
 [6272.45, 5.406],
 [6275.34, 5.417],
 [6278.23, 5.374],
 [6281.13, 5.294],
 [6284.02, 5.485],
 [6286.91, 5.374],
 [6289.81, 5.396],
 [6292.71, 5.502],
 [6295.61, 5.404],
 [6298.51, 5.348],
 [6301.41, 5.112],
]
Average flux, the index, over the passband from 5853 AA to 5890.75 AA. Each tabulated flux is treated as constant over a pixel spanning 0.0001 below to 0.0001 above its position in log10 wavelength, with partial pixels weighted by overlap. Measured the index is 5.77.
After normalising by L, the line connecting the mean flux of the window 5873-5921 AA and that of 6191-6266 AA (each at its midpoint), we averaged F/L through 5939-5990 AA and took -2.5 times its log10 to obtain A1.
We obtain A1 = -0.01 mag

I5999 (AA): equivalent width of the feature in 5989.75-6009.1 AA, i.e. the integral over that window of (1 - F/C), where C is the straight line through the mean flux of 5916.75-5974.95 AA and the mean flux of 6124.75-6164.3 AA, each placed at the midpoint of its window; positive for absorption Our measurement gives 0.1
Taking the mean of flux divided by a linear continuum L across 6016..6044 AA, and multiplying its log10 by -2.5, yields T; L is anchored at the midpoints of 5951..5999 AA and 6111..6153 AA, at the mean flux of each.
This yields -0.02 mag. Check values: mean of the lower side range 5.7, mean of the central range 5.71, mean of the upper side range 5.49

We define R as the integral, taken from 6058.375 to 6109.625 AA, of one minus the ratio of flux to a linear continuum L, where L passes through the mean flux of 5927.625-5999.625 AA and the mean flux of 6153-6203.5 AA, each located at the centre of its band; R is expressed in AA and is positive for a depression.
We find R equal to -0.1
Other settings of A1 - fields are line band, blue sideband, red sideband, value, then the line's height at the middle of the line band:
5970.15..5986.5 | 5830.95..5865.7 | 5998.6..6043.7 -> 0.001 mag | 5.7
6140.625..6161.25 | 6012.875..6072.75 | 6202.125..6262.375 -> 0.007 mag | 5.5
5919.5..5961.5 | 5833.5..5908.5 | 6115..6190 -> -0.016 mag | 5.65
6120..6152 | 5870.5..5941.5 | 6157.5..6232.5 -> 0.016 mag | 5.52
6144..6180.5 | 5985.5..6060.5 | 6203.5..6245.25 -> 0.012 mag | 5.5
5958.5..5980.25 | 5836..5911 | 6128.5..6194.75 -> -0.031 mag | 5.62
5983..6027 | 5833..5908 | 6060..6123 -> -0.001 mag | 5.64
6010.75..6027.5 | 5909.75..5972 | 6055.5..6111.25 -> 0.001 mag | 5.67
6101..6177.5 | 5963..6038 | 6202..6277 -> 0.008 mag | 5.52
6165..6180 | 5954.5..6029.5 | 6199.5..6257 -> 0.004 mag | 5.47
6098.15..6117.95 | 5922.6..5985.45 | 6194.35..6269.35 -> -0.008 mag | 5.56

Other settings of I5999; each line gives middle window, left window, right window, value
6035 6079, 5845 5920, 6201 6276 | -0.7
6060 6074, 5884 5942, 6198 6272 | -0.1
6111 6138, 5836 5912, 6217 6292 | -0.2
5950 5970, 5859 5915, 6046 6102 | -0.2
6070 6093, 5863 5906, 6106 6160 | -0.3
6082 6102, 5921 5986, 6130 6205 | -0.1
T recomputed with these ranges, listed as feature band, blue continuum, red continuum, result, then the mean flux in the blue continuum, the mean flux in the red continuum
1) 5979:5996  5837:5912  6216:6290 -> -0.01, 5.7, 5.38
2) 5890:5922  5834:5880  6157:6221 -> 0.02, 5.79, 5.47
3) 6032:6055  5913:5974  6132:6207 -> -0.01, 5.77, 5.46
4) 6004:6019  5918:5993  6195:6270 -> 0.01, 5.74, 5.41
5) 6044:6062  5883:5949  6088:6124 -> 0.00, 5.69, 5.58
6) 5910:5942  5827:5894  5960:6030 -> -0.01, 5.78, 5.69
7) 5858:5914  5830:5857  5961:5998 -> 0.02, 5.82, 5.73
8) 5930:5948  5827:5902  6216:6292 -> -0.01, 5.74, 5.38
